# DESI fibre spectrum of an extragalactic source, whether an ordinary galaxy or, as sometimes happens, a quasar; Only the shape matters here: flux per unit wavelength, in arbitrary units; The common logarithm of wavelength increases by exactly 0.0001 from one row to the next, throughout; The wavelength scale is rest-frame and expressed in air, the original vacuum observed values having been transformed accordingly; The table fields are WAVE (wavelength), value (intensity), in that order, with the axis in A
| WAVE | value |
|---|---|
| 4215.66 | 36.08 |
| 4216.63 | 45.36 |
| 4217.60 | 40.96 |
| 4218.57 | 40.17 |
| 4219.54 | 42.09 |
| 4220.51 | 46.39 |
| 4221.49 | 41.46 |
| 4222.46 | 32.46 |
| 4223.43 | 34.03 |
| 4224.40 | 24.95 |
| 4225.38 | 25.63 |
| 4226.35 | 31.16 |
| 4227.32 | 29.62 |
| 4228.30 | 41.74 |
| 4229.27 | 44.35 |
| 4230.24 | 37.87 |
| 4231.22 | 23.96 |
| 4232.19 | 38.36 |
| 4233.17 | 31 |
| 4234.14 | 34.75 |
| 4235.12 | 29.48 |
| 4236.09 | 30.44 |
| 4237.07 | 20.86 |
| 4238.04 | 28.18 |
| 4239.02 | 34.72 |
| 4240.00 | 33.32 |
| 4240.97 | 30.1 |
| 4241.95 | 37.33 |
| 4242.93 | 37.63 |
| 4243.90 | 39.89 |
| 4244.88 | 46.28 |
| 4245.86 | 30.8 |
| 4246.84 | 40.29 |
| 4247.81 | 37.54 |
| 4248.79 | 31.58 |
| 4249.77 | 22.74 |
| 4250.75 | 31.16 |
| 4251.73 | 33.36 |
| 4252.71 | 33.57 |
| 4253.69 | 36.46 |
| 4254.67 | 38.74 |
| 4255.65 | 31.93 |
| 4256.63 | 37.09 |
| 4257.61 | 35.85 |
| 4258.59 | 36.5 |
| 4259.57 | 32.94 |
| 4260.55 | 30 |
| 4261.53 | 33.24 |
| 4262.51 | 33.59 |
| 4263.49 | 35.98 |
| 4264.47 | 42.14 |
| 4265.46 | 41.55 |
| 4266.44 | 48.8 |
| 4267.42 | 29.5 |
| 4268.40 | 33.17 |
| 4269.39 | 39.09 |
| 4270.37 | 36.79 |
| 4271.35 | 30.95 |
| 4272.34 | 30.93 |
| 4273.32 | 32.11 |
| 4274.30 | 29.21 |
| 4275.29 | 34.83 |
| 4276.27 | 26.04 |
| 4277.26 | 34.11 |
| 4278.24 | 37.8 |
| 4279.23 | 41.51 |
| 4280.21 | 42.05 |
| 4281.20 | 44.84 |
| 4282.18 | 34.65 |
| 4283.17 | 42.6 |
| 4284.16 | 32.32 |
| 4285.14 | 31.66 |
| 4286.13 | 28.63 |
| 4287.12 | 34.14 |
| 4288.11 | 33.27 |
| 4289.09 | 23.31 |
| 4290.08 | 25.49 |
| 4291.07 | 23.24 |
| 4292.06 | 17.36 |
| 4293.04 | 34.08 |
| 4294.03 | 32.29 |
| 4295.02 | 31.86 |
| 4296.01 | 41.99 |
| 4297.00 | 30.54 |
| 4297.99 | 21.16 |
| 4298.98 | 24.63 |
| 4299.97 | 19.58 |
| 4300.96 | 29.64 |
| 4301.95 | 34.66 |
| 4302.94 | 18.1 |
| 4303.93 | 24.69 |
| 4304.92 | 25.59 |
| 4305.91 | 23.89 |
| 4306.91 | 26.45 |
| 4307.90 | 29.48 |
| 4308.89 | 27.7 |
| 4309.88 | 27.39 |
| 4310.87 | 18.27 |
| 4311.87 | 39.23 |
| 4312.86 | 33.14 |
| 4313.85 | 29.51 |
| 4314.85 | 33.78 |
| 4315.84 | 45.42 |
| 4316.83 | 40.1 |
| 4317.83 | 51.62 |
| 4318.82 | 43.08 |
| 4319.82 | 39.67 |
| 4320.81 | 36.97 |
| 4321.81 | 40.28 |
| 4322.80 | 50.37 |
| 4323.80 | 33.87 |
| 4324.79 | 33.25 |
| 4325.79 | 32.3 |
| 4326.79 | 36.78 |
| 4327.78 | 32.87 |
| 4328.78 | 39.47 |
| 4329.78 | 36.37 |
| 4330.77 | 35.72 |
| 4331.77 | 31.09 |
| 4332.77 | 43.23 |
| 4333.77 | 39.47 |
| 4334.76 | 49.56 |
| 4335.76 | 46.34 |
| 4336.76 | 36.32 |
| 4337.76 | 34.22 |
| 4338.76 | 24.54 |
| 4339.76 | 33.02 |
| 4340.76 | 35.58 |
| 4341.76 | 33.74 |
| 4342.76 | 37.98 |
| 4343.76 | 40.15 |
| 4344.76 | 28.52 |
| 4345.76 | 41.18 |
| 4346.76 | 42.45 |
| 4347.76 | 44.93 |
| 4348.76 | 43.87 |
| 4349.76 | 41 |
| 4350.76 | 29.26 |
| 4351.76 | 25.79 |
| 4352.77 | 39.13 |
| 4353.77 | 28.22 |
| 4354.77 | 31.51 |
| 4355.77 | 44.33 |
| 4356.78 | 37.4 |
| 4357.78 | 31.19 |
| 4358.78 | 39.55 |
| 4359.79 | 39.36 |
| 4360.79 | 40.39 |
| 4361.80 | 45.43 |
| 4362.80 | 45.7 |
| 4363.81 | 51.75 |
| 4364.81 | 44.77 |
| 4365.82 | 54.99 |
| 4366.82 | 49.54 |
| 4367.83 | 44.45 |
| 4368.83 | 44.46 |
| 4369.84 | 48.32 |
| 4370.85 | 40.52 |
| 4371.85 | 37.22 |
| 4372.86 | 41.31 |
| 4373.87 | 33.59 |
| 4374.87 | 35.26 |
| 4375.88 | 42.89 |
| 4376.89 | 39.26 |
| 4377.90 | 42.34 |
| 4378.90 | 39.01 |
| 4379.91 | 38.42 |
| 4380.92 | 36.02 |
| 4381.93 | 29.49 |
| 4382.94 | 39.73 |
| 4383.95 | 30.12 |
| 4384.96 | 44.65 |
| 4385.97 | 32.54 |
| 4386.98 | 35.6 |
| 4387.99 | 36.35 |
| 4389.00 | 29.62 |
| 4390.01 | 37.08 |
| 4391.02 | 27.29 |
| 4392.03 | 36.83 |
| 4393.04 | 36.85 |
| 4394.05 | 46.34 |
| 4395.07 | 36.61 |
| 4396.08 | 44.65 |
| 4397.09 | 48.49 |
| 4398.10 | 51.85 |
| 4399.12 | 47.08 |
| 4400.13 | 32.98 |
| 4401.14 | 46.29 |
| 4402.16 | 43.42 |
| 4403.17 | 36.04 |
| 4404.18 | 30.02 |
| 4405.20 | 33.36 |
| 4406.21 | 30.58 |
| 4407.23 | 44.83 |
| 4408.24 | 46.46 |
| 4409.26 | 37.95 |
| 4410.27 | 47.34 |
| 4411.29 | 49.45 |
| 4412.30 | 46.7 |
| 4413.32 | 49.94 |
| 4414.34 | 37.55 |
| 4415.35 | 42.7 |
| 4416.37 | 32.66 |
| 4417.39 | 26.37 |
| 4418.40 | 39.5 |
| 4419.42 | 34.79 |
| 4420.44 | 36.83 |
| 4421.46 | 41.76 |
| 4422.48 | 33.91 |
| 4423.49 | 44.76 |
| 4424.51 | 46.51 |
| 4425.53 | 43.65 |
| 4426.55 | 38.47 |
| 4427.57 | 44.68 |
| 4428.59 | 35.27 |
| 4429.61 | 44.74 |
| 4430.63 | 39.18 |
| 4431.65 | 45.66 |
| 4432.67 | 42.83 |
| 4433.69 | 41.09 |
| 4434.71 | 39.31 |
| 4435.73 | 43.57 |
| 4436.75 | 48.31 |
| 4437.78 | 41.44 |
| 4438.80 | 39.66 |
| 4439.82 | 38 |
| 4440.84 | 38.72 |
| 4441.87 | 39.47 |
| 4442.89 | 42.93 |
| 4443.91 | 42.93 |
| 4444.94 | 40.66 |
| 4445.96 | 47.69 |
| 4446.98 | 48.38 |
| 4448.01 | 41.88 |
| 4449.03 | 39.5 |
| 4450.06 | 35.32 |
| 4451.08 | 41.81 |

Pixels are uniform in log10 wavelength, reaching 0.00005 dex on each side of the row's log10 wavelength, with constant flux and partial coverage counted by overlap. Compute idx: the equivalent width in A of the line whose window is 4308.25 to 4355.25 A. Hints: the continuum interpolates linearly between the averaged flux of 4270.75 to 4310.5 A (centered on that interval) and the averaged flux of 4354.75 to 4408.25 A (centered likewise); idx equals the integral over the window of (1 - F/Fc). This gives -2.6 A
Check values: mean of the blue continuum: 30.3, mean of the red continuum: 39.9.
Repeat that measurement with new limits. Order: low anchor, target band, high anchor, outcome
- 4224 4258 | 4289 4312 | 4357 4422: 5.8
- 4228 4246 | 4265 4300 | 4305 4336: 2.4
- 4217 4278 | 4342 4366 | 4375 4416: -0.7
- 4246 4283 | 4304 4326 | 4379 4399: 1.2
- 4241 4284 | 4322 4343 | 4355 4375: 1.7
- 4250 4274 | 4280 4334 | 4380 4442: 5.3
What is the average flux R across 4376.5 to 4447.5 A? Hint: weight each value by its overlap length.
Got 40.1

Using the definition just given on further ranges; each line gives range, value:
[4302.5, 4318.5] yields 31.1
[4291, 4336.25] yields 33.5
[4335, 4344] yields 36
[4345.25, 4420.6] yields 39.6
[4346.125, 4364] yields 38.8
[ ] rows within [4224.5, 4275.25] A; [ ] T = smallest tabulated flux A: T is 20.86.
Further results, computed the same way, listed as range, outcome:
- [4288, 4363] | 17.36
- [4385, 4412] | 27.29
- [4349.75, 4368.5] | 25.79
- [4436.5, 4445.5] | 38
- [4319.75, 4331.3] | 32.3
